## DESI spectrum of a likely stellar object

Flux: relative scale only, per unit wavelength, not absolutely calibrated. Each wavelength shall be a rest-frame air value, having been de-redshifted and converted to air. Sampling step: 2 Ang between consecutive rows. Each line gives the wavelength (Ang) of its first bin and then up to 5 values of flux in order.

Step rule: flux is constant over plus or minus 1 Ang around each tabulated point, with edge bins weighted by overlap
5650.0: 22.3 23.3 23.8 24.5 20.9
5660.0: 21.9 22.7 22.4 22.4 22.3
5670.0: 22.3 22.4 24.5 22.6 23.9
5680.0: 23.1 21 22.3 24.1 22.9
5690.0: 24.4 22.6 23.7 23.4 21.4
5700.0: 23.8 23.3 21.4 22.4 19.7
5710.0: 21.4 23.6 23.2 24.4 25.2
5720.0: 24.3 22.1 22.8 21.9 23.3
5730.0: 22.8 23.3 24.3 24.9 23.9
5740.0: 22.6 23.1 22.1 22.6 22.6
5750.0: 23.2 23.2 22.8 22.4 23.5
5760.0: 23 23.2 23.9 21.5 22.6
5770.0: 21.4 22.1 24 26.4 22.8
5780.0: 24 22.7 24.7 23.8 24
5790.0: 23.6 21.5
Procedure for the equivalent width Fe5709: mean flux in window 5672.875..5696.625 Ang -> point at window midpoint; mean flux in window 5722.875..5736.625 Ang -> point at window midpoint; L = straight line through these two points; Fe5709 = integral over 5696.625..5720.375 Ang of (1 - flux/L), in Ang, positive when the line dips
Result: 0.4 Ang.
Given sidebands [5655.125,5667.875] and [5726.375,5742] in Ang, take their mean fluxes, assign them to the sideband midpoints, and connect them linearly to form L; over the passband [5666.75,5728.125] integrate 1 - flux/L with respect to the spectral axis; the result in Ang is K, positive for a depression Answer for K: 0.2 Ang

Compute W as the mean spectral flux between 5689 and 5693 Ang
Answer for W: 23.5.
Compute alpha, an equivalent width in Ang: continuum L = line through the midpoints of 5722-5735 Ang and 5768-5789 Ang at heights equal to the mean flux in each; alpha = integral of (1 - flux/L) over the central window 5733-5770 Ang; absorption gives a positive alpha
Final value 0.34 Ang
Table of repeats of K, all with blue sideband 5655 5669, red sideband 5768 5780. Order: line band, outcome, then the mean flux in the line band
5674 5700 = -0.5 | 23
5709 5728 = -0.3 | 23.2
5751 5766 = 0.1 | 23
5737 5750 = 0.1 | 22.8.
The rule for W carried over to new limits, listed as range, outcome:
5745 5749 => 22.6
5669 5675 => 23.1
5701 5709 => 21.7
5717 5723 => 23.9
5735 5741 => 23.8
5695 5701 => 22.9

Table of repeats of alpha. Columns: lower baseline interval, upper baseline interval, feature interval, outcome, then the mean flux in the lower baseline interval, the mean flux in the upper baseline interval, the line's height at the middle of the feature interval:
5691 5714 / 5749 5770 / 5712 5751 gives -1.10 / 22.5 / 22.9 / 22.7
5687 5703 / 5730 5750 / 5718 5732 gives 0.10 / 23.2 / 23.2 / 23.2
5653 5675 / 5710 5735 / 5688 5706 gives 0.09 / 22.7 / 23.4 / 23.1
